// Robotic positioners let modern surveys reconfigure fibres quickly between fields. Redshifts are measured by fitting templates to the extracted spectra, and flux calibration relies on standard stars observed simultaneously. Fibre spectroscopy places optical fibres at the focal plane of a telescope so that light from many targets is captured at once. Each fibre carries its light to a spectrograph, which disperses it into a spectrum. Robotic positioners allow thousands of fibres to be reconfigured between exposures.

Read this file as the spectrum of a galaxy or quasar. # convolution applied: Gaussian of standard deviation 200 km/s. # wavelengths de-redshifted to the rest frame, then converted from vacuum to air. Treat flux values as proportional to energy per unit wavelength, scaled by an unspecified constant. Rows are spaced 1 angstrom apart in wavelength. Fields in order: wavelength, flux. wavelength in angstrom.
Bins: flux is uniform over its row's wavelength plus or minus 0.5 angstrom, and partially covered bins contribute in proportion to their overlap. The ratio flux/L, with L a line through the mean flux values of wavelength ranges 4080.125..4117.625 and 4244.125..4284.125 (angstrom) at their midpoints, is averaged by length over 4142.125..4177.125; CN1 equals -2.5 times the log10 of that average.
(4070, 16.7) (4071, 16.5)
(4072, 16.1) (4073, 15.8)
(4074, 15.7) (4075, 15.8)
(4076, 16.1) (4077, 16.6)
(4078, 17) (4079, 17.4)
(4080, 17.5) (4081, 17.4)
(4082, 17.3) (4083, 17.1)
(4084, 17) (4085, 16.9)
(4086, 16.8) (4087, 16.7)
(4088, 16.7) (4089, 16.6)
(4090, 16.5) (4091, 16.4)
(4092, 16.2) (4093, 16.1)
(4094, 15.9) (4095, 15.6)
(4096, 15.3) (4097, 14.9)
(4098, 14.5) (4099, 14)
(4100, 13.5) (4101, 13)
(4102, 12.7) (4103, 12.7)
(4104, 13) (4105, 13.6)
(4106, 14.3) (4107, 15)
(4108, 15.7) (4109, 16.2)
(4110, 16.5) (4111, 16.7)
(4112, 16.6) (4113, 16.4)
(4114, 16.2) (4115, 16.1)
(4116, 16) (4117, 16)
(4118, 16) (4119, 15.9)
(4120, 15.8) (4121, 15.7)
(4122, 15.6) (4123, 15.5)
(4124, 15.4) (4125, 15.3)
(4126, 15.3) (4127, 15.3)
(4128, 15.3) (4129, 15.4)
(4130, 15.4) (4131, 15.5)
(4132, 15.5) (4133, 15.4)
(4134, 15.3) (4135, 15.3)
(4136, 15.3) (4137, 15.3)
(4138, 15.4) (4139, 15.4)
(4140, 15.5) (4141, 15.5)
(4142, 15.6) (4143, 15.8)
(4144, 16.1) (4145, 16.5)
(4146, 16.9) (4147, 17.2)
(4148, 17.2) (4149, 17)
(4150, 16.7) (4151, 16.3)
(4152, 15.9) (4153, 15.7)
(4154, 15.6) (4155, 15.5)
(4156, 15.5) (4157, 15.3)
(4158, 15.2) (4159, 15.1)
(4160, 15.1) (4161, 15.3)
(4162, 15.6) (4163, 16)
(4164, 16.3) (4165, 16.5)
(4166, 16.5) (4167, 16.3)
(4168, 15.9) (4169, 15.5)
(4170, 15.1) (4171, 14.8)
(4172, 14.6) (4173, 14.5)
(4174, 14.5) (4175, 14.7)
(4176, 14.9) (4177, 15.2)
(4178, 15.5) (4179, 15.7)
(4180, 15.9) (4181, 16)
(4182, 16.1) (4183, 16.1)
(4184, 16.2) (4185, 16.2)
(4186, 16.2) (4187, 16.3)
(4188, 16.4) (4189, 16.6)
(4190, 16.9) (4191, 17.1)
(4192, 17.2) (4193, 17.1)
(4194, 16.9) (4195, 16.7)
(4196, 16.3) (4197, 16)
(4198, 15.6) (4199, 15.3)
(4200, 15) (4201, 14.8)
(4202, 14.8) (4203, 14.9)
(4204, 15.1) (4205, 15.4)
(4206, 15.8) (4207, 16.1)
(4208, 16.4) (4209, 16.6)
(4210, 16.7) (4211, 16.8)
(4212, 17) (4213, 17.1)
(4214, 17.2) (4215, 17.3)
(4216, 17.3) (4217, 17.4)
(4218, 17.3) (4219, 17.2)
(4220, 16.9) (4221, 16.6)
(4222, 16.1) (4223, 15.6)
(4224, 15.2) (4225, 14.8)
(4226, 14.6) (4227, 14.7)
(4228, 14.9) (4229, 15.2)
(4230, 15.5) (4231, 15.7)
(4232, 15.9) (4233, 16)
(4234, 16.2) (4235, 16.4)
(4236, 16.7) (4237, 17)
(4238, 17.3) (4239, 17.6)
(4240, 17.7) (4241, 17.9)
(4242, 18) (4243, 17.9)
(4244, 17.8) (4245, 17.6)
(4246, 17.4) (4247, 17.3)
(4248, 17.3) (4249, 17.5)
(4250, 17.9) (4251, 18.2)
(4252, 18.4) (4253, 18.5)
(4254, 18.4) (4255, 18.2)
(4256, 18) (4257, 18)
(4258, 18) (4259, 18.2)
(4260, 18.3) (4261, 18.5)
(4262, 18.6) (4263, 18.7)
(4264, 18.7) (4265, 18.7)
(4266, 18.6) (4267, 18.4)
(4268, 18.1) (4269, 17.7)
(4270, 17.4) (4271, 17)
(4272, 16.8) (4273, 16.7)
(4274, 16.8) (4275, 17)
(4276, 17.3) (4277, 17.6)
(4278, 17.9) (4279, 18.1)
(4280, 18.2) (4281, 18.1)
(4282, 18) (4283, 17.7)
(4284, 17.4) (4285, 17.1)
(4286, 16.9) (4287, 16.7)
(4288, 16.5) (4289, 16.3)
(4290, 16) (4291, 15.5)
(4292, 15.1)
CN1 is 0.05 mag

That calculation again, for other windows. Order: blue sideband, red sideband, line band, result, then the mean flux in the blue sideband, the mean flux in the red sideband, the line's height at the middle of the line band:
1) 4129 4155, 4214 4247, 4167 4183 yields 0.06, 15.9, 16.6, 16.1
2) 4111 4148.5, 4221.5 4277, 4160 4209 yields 0.04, 15.8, 17.2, 16.4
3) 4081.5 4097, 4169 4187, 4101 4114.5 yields 0.09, 16.4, 15.5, 16.2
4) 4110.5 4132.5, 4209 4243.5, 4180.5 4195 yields -0.02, 15.8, 16.5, 16.2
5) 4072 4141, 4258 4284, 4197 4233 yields 0.08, 15.7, 17.9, 17.1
